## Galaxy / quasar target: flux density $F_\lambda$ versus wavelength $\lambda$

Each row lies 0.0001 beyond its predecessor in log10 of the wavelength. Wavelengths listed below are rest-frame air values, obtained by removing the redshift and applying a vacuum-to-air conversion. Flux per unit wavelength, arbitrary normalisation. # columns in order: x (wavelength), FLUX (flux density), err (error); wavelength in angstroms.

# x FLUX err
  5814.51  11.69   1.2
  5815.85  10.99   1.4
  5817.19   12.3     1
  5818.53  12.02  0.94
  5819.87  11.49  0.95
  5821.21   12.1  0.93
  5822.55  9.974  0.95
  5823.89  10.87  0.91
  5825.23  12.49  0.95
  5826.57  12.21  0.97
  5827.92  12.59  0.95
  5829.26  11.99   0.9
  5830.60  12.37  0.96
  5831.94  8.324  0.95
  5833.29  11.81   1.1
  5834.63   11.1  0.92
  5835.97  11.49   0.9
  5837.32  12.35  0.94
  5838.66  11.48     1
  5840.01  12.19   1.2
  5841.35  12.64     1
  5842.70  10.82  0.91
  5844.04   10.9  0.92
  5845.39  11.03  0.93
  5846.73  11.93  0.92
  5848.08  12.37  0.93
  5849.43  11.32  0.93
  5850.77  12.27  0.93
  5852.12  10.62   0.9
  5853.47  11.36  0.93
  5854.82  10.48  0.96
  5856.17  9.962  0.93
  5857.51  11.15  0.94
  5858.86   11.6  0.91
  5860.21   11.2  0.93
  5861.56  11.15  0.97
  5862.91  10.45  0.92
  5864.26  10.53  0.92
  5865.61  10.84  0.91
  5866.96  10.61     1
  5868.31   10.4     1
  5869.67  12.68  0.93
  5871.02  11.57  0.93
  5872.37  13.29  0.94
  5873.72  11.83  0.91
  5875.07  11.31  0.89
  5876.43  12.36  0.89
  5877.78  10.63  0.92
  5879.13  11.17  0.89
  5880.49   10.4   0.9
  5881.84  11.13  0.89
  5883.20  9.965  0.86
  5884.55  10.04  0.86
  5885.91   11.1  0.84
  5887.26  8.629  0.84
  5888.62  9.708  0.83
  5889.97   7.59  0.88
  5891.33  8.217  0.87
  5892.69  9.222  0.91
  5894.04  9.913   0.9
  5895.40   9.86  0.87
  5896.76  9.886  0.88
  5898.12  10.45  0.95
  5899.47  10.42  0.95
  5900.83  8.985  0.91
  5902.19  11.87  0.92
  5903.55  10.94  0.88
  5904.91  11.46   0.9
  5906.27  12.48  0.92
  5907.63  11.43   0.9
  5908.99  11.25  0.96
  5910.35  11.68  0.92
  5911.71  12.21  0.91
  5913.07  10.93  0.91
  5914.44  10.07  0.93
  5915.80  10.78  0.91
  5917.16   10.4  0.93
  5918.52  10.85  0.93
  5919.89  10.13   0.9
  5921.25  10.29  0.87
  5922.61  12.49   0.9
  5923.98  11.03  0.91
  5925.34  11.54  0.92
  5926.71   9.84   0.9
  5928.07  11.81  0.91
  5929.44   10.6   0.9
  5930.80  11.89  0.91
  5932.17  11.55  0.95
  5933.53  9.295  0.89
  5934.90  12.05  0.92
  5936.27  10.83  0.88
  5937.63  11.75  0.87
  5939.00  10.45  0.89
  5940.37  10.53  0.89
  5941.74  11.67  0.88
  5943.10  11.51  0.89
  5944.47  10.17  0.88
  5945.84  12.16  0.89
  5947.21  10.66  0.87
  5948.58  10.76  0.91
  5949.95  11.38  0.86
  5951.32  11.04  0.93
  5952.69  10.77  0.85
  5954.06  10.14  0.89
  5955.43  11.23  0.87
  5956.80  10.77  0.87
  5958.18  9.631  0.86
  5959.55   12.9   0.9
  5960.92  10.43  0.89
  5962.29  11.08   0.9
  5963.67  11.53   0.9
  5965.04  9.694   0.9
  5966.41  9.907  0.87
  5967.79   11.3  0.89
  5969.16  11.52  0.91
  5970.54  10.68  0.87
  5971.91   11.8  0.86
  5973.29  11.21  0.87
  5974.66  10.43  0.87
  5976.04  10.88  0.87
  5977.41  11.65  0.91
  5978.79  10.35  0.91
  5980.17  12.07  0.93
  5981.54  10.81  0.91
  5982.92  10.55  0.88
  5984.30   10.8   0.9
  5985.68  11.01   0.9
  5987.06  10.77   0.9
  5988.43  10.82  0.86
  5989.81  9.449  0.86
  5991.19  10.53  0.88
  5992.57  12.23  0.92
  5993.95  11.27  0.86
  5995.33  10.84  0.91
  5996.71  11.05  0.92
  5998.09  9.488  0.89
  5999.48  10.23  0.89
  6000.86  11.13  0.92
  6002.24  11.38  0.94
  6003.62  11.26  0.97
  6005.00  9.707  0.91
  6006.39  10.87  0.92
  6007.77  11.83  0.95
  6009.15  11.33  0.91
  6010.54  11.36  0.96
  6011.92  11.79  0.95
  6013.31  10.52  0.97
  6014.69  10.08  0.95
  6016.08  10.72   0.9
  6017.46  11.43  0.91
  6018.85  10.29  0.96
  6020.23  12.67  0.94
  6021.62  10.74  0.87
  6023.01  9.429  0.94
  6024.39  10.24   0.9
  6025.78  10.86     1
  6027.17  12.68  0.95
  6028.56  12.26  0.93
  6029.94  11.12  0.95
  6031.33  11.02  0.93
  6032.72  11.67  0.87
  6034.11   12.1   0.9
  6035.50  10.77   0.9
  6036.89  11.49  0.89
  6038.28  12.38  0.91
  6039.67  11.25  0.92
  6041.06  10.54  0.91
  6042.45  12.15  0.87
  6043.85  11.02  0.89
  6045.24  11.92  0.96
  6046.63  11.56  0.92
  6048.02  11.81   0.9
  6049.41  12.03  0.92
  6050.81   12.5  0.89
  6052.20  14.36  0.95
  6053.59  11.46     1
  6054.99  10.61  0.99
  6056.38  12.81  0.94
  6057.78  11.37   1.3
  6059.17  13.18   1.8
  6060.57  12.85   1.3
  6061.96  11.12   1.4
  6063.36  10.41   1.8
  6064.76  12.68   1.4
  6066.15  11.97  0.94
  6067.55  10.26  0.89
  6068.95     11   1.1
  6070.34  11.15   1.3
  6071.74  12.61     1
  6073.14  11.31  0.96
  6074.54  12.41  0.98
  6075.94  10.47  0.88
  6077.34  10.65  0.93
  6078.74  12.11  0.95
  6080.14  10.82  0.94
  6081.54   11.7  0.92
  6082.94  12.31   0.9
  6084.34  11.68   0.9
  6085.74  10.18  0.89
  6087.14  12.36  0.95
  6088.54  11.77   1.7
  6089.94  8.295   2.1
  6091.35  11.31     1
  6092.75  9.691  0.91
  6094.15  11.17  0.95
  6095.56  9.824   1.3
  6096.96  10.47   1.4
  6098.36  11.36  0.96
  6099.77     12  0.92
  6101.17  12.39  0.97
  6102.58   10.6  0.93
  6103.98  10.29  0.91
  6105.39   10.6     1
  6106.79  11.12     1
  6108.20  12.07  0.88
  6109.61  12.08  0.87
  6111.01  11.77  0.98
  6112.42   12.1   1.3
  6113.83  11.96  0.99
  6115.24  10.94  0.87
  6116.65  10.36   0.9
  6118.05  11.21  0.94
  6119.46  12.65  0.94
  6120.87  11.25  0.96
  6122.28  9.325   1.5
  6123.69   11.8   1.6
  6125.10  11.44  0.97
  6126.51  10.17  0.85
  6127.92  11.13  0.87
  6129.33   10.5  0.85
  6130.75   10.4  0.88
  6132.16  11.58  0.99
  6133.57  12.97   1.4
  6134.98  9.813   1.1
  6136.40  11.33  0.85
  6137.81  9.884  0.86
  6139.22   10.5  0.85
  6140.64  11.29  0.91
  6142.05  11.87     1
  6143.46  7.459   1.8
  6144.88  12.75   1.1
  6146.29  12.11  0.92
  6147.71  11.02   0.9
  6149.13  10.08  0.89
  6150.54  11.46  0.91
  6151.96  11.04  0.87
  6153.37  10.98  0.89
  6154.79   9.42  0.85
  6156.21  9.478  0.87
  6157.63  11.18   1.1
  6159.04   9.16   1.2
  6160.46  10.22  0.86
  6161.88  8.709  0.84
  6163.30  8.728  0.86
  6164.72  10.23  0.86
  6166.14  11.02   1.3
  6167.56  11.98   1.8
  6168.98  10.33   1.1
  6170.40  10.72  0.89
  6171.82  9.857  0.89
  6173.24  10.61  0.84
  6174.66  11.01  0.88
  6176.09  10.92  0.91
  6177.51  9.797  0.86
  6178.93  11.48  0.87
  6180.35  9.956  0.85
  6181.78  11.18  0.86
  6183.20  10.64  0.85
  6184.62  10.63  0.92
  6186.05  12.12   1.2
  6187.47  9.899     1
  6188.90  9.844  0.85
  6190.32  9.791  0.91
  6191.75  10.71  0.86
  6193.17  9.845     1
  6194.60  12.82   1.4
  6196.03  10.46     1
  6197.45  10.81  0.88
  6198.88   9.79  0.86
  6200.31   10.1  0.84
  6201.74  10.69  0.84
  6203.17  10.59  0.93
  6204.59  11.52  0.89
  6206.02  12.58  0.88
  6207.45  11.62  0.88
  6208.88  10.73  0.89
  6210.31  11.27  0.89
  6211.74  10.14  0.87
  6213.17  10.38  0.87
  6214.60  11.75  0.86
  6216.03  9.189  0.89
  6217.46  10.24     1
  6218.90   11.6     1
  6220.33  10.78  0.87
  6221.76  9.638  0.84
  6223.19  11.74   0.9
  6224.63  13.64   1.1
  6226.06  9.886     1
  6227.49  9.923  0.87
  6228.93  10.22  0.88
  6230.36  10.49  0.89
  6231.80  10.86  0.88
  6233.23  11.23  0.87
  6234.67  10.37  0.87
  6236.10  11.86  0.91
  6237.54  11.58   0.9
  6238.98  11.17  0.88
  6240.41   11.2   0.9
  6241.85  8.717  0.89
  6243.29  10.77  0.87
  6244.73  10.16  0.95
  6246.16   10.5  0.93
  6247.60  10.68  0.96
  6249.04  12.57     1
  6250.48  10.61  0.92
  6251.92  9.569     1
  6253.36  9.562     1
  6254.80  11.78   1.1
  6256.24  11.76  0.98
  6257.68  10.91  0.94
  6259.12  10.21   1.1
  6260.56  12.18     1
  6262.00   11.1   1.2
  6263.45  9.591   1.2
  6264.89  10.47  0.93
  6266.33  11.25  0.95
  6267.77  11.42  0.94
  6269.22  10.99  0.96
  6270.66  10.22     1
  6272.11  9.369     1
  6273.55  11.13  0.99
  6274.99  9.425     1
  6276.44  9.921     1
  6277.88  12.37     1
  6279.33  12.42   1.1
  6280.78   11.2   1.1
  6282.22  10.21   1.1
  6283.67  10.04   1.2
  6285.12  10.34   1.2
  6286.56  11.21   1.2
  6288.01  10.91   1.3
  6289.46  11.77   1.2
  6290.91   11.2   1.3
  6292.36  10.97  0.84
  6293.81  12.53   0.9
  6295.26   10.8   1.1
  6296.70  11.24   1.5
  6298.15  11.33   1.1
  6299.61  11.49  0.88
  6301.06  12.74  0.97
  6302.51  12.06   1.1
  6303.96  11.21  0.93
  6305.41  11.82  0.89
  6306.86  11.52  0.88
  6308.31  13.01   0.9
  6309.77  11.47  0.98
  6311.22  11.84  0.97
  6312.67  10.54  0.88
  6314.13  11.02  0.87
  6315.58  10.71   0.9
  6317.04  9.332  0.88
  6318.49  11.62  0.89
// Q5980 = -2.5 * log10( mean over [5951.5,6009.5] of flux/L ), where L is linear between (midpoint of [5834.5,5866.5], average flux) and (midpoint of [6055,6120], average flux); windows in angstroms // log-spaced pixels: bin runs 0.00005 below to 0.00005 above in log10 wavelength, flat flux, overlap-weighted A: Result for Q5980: 0.04 mag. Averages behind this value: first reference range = 11.3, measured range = 10.9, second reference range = 11.4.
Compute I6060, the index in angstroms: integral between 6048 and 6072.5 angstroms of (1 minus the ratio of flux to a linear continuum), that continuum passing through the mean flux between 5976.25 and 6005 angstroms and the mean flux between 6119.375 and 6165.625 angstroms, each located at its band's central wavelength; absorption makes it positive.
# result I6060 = -2.6 angstroms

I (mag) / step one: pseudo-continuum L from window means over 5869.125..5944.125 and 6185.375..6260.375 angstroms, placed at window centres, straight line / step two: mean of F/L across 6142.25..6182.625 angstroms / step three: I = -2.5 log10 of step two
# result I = 0.03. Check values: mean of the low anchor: 10.8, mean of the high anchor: 10.8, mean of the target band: 10.5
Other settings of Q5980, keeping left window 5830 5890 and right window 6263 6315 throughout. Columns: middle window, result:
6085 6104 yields 0.03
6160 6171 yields 0.09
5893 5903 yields 0.10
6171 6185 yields 0.05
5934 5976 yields 0.01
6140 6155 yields 0.02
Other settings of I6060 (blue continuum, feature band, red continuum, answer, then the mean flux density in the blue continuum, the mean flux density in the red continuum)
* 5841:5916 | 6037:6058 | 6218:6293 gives -1.93 angstroms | 10.9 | 10.8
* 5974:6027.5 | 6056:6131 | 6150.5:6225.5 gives -3.52 angstroms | 10.9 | 10.7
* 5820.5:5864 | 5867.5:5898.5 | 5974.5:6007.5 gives 2.05 angstroms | 11.4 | 10.8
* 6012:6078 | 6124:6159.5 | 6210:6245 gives 1.01 angstroms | 11.5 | 10.8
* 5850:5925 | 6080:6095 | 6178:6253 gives -0.34 angstroms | 10.8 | 10.8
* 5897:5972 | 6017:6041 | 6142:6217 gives -1.01 angstroms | 11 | 10.6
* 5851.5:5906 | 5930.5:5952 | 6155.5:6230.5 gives -0.93 angstroms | 10.6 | 10.6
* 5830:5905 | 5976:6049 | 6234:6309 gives -1.16 angstroms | 10.9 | 11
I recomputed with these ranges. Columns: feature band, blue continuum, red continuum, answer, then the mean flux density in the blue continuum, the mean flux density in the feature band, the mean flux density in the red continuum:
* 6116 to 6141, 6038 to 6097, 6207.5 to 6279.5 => 0.026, 11.5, 11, 10.8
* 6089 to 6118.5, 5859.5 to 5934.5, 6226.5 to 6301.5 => -0.020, 10.8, 11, 10.9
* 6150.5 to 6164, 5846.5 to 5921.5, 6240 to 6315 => 0.103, 10.8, 9.97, 11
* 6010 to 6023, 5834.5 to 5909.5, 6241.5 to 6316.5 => -0.002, 10.9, 11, 11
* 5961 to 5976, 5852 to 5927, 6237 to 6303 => -0.009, 10.8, 10.9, 10.9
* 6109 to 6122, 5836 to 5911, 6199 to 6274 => -0.065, 10.9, 11.5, 10.8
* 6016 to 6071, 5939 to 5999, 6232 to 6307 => -0.061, 10.9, 11.6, 11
